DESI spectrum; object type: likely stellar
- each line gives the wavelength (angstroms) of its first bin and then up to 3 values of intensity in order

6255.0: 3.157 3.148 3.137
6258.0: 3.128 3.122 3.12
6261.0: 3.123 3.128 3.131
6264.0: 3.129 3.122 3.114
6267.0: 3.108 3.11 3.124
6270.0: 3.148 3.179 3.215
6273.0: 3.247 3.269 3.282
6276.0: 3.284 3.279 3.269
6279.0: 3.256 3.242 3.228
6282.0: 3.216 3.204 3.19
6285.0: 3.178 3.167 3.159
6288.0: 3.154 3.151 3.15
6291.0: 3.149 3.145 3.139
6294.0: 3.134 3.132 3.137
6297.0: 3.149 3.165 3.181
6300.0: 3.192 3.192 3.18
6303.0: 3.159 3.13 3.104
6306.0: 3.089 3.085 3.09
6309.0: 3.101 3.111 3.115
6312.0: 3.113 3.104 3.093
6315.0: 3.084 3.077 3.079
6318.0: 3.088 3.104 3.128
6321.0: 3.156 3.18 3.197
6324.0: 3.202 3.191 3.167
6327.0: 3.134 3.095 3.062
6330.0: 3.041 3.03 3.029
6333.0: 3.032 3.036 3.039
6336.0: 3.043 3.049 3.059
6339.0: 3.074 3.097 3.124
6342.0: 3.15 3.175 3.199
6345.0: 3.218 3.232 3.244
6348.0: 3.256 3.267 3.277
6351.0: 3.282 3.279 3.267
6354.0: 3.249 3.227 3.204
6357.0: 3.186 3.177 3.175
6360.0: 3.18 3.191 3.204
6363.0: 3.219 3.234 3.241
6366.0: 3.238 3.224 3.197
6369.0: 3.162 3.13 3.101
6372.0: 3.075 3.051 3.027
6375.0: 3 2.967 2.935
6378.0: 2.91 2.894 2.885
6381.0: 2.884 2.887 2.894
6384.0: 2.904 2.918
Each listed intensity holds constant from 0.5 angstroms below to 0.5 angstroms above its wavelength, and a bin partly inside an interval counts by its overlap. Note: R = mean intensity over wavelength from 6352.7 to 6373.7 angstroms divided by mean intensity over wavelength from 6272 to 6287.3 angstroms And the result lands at 0.99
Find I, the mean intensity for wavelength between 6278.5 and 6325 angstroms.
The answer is 3.15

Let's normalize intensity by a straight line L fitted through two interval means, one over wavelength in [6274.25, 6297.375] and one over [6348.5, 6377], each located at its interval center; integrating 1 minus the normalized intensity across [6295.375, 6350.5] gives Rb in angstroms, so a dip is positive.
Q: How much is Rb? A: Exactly 0.95 angstroms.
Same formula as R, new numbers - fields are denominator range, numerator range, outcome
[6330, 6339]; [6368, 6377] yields 1.01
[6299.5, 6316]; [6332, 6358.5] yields 1.02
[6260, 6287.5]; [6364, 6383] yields 0.96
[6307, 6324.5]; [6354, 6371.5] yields 1.02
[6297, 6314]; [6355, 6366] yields 1.02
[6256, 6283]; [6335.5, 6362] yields 1.00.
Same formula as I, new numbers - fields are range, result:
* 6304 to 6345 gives 3.1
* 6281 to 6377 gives 3.15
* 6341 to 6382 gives 3.15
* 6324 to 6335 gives 3.09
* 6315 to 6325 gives 3.13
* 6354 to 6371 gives 3.2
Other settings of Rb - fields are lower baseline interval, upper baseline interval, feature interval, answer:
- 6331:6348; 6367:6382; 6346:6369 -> -1.2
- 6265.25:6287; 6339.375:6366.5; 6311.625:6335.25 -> 0.8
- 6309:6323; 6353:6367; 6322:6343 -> 0.4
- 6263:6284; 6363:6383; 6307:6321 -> 0.2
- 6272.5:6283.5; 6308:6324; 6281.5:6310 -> 0.3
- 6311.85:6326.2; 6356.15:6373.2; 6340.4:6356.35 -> -0.3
